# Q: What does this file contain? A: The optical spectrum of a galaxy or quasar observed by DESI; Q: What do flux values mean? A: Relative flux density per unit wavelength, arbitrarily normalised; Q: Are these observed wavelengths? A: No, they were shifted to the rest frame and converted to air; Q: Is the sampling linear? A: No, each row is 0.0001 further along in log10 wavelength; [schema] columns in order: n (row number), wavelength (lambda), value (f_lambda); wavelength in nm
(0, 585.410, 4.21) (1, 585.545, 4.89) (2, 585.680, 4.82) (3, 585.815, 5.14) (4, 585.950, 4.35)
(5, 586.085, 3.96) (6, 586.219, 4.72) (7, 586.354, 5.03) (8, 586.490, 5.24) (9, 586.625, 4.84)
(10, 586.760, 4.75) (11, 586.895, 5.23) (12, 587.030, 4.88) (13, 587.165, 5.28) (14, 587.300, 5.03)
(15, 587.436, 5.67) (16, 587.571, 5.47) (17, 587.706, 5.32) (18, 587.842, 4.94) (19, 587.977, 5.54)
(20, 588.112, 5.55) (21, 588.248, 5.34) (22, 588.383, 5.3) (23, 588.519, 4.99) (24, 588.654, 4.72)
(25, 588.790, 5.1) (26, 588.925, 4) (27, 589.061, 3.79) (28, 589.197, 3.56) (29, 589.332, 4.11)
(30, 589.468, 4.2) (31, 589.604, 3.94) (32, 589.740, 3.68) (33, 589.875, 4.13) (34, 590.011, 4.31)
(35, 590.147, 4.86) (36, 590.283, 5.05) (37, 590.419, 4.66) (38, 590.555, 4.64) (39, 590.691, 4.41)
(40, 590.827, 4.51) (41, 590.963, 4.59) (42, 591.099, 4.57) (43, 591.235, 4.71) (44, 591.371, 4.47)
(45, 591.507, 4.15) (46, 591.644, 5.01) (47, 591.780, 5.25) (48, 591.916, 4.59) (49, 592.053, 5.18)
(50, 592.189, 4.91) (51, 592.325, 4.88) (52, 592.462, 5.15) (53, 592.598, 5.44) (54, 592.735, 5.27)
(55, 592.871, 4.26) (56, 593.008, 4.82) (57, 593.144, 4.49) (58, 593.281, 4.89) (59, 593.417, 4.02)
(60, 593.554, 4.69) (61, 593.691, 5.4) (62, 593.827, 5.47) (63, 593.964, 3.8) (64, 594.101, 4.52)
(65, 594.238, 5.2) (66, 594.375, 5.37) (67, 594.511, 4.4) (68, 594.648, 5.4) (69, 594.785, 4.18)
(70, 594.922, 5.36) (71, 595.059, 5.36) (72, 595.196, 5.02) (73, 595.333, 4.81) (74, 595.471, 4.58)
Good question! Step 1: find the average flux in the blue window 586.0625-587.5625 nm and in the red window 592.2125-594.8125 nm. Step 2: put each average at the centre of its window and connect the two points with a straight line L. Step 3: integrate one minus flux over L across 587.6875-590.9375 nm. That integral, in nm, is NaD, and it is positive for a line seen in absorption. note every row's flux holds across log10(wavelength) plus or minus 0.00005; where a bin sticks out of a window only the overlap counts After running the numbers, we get 0.23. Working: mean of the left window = 5.02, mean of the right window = 4.84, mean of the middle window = 4.6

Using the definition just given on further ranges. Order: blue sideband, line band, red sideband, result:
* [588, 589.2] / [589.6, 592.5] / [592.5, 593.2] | 0.13 nm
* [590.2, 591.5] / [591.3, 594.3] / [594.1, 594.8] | -0.02 nm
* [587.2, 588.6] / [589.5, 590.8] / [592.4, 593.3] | 0.18 nm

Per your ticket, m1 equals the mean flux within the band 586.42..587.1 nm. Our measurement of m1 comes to 4.99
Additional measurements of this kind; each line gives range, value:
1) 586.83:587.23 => 5.13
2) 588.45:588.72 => 4.86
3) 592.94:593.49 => 4.56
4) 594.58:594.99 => 4.98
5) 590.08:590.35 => 4.95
